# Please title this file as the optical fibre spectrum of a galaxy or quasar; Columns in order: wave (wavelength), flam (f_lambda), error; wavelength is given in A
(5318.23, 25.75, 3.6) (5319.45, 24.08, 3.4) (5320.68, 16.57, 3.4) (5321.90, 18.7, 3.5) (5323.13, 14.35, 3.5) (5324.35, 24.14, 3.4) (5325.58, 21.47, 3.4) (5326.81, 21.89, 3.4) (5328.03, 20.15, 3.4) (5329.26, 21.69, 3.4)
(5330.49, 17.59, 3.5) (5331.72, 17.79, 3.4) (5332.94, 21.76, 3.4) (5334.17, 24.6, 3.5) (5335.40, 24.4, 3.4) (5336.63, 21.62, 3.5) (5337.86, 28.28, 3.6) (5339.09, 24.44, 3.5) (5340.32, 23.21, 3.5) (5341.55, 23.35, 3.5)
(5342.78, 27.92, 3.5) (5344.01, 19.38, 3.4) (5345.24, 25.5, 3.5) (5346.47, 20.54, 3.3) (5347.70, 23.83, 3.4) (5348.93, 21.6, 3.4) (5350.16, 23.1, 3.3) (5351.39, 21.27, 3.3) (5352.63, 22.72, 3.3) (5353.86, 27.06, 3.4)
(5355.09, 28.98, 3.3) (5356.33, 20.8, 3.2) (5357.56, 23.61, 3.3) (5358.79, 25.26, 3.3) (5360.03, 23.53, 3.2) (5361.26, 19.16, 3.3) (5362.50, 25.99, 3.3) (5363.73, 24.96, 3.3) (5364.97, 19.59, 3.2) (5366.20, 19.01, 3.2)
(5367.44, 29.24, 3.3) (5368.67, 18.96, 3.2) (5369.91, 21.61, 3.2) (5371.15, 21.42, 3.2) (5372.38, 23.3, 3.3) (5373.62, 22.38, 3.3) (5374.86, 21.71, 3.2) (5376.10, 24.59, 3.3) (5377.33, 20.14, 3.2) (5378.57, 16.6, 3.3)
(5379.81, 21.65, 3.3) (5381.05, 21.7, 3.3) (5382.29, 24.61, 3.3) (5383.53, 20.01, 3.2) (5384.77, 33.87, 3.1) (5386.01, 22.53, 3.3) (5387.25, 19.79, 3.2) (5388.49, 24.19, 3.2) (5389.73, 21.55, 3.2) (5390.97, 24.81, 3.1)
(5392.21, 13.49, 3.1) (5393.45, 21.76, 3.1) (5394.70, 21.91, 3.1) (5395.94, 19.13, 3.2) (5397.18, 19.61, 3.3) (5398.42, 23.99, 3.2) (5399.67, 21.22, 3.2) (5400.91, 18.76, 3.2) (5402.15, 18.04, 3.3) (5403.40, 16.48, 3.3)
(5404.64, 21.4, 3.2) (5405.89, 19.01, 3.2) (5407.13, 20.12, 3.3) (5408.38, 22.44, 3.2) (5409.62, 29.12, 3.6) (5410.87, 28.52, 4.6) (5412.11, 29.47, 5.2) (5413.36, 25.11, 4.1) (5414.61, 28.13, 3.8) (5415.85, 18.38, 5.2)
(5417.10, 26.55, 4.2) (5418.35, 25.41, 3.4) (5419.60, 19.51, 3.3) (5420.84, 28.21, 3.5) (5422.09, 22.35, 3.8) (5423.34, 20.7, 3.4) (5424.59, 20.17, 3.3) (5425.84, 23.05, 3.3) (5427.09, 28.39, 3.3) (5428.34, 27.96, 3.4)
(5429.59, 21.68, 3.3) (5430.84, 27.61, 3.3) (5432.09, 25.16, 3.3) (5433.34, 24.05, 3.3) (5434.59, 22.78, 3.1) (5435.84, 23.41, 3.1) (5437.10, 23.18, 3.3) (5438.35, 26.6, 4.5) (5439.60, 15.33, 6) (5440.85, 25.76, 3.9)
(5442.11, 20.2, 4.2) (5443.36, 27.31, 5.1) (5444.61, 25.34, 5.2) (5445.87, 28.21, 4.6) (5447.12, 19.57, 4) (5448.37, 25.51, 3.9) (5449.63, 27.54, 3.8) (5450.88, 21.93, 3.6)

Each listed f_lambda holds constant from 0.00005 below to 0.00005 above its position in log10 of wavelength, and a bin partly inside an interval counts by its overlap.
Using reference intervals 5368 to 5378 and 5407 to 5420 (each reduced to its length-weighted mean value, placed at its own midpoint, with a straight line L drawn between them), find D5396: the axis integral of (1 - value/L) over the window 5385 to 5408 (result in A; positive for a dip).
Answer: 2.9 A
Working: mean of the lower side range 21.8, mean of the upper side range 25.1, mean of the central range 20.7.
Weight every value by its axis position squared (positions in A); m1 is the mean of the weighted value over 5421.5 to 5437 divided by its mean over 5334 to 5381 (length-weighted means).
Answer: 1.1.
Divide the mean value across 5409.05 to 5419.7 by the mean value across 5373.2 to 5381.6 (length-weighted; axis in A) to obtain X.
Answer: 1.2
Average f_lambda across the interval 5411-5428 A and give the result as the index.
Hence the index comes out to 24.4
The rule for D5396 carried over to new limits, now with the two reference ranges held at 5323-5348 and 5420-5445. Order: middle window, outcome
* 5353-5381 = 0.3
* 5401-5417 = 0.4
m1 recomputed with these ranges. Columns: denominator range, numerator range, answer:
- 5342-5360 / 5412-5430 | 1.05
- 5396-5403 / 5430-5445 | 1.20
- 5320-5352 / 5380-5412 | 1.03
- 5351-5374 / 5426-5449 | 1.08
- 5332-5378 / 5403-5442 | 1.05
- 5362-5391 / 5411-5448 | 1.09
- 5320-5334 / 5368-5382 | 1.10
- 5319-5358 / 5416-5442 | 1.10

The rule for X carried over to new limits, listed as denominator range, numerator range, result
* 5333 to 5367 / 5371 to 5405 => 0.91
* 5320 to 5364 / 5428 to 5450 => 1.07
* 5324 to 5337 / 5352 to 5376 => 1.08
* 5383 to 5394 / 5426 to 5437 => 1.11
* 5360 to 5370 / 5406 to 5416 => 1.12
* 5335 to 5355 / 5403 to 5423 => 1.00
